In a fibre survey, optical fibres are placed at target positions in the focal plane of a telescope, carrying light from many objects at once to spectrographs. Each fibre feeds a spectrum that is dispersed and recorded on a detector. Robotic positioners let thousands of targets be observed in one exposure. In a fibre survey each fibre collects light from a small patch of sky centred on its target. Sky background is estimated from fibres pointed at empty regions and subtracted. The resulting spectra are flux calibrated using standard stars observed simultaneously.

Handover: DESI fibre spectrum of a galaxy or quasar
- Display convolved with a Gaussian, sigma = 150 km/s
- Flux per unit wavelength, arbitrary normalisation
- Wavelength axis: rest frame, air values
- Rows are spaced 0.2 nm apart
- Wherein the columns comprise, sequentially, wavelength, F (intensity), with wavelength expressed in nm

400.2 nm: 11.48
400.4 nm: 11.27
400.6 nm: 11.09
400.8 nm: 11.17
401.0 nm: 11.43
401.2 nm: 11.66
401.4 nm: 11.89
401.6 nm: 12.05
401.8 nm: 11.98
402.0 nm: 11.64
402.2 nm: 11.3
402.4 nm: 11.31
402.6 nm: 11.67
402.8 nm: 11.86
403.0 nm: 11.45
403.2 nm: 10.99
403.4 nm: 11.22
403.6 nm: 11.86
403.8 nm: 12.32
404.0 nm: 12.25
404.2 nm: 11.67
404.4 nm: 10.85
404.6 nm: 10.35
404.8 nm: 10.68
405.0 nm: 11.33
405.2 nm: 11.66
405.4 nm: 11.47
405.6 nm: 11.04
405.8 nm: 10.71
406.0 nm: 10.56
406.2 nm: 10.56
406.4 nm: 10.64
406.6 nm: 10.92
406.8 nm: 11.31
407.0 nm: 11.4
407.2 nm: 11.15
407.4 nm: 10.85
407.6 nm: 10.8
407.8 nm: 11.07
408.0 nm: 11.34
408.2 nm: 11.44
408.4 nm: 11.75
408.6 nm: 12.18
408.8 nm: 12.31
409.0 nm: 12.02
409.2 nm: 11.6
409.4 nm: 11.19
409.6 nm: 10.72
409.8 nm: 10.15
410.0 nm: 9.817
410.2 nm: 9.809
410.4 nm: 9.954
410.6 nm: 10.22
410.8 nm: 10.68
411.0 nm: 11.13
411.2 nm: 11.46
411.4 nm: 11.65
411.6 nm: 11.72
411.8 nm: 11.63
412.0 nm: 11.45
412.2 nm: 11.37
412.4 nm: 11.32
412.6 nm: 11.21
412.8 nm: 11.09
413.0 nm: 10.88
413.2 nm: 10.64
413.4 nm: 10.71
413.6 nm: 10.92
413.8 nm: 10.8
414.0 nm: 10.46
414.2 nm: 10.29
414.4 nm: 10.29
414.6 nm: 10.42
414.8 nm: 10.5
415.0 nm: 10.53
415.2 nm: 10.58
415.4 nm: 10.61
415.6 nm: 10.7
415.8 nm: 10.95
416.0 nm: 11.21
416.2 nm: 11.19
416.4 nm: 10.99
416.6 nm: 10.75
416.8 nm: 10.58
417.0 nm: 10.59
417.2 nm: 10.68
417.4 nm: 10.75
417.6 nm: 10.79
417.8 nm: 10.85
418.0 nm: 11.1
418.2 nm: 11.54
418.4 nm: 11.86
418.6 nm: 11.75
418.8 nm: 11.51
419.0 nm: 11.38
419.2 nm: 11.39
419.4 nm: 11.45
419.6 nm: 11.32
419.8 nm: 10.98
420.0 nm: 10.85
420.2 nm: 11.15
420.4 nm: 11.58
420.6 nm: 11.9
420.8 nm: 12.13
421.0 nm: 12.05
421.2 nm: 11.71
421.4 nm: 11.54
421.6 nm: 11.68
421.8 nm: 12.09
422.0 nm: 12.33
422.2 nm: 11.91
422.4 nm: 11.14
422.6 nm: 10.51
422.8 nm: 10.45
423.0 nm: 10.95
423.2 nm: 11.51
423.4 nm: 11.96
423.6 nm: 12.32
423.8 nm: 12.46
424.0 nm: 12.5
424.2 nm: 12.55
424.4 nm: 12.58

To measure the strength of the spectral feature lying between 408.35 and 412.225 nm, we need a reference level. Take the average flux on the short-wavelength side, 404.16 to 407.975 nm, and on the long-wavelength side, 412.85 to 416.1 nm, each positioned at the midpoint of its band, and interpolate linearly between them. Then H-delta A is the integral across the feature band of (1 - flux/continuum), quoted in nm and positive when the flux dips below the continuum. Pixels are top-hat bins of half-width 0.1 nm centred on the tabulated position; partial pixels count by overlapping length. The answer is -0.11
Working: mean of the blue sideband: 11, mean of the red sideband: 10.7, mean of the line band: 11.1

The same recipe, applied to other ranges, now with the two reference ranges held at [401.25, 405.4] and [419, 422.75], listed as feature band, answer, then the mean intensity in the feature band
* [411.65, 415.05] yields 0.19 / 10.9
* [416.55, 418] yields 0.10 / 10.7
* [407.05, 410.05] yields 0.07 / 11.3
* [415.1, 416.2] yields 0.06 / 10.8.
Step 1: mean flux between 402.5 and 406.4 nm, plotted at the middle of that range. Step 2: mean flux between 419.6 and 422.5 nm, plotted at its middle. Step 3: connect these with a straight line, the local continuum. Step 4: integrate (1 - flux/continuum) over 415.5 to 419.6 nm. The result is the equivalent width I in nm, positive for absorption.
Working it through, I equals 0.16 nm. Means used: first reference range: 11.3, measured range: 11.1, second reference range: 11.6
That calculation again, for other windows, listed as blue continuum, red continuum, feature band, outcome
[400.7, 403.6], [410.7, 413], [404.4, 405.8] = 0.05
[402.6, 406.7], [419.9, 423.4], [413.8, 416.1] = 0.16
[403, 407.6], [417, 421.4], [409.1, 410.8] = 0.12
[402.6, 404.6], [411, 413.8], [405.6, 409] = 0.06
